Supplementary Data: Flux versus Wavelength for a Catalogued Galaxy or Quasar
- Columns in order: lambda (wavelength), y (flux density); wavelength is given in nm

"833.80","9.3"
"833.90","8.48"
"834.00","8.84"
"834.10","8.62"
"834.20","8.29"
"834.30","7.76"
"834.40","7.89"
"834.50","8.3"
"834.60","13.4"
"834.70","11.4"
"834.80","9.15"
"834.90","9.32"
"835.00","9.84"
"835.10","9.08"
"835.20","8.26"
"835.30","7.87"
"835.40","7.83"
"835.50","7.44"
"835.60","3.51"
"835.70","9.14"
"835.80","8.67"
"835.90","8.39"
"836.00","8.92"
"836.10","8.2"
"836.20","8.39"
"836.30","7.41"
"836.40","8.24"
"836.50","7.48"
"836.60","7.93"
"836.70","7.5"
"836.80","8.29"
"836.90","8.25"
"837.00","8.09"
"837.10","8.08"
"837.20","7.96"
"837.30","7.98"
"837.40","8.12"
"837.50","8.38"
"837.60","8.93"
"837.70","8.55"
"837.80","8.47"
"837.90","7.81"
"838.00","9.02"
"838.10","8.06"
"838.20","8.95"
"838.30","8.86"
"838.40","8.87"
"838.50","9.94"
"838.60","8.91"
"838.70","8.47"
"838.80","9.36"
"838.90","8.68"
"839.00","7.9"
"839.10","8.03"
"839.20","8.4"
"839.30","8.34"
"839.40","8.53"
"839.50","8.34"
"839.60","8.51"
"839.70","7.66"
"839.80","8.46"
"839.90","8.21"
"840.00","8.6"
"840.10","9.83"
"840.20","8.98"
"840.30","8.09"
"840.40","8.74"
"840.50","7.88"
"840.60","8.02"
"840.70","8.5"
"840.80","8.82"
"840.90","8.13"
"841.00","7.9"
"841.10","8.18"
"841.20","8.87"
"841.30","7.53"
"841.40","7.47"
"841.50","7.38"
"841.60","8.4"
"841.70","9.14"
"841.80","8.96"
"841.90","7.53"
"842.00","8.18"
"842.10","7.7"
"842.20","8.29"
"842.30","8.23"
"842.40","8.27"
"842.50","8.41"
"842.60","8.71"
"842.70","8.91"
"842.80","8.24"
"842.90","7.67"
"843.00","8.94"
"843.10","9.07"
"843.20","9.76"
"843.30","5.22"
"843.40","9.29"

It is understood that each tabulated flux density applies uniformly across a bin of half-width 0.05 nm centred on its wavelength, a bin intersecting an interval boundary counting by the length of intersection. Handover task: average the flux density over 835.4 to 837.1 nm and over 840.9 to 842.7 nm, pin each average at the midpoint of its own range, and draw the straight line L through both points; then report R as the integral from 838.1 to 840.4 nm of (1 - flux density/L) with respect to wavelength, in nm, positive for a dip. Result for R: -0.16 nm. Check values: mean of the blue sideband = 7.87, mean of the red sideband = 8.2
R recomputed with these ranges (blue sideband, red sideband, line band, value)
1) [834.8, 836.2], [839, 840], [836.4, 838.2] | 0.01 nm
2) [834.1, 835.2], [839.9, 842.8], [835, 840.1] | 0.35 nm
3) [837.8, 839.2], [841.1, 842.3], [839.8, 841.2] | -0.02 nm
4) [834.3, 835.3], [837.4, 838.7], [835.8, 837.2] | 0.15 nm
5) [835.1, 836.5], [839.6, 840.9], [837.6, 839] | -0.09 nm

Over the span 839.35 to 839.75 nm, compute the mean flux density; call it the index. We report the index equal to 8.26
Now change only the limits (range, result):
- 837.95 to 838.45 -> 8.75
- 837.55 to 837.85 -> 8.65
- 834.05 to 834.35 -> 8.22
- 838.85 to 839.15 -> 8.2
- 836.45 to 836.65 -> 7.71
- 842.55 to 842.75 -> 8.81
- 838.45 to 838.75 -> 9.11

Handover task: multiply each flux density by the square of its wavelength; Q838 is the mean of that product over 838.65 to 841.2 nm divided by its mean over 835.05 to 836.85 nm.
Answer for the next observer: 1.07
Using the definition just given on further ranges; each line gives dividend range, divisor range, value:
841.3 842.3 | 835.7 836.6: 0.99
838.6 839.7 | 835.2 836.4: 1.09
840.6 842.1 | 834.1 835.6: 0.95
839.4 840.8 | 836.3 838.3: 1.04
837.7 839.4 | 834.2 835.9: 1.00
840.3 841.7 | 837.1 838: 0.99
